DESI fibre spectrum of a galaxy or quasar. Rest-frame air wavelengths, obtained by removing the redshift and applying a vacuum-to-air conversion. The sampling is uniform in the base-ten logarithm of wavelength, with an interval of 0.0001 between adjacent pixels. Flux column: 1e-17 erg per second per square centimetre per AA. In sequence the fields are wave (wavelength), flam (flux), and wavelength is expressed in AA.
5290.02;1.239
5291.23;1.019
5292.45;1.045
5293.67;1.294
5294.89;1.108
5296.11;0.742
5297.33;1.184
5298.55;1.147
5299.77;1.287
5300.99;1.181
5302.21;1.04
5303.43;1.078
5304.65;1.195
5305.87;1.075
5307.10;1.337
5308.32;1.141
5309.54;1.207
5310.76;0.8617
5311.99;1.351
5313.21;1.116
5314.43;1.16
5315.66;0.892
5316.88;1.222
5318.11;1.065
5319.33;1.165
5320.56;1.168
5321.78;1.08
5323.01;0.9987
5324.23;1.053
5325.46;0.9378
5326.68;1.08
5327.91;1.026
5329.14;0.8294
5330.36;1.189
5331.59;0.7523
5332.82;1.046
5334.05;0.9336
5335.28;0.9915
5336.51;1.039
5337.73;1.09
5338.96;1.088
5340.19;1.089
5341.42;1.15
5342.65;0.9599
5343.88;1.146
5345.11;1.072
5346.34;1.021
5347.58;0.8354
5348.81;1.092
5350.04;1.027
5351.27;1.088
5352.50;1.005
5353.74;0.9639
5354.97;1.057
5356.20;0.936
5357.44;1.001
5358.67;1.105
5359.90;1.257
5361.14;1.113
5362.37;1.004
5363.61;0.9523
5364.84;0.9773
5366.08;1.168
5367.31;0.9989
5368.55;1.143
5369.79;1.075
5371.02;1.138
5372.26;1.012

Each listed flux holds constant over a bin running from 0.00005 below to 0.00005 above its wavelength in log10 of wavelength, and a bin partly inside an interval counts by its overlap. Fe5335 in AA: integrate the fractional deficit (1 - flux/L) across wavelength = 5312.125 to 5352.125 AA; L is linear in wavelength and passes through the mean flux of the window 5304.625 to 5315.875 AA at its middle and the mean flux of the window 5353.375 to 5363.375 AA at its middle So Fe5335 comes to 1.9 AA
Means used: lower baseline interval 1.14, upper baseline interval 1.05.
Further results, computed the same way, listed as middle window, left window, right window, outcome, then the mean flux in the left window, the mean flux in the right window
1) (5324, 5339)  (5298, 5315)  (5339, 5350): 1.2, 1.16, 1.05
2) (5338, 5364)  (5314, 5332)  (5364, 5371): 0.4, 1.04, 1.07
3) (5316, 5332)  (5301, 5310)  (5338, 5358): 0.8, 1.15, 1.03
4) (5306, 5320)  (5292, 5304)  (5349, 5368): -0.5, 1.11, 1.05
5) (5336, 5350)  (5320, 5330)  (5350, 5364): -0.2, 1.03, 1.04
